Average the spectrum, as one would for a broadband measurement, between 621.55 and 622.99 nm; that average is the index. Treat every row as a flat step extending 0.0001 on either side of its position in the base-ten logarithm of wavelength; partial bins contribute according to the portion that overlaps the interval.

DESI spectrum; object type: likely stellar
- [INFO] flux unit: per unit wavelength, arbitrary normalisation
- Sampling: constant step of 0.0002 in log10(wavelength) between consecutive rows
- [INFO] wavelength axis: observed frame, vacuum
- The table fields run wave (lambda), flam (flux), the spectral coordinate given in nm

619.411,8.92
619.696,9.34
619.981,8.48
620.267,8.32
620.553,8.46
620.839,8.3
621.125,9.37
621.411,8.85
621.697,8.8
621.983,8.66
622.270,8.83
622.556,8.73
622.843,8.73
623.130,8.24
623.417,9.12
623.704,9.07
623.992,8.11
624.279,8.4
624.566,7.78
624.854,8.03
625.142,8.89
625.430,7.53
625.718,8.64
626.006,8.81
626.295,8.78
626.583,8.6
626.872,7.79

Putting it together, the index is 8.75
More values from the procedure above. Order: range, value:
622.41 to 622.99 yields 8.73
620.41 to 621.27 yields 8.71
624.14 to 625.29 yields 8.27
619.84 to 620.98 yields 8.38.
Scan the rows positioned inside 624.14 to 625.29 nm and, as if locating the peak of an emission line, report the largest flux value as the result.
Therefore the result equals 8.89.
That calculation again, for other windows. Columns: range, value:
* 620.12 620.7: 8.46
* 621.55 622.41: 8.83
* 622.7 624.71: 9.12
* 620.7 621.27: 9.37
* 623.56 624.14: 9.07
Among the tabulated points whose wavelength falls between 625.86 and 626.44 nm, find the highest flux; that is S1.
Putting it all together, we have 8.81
